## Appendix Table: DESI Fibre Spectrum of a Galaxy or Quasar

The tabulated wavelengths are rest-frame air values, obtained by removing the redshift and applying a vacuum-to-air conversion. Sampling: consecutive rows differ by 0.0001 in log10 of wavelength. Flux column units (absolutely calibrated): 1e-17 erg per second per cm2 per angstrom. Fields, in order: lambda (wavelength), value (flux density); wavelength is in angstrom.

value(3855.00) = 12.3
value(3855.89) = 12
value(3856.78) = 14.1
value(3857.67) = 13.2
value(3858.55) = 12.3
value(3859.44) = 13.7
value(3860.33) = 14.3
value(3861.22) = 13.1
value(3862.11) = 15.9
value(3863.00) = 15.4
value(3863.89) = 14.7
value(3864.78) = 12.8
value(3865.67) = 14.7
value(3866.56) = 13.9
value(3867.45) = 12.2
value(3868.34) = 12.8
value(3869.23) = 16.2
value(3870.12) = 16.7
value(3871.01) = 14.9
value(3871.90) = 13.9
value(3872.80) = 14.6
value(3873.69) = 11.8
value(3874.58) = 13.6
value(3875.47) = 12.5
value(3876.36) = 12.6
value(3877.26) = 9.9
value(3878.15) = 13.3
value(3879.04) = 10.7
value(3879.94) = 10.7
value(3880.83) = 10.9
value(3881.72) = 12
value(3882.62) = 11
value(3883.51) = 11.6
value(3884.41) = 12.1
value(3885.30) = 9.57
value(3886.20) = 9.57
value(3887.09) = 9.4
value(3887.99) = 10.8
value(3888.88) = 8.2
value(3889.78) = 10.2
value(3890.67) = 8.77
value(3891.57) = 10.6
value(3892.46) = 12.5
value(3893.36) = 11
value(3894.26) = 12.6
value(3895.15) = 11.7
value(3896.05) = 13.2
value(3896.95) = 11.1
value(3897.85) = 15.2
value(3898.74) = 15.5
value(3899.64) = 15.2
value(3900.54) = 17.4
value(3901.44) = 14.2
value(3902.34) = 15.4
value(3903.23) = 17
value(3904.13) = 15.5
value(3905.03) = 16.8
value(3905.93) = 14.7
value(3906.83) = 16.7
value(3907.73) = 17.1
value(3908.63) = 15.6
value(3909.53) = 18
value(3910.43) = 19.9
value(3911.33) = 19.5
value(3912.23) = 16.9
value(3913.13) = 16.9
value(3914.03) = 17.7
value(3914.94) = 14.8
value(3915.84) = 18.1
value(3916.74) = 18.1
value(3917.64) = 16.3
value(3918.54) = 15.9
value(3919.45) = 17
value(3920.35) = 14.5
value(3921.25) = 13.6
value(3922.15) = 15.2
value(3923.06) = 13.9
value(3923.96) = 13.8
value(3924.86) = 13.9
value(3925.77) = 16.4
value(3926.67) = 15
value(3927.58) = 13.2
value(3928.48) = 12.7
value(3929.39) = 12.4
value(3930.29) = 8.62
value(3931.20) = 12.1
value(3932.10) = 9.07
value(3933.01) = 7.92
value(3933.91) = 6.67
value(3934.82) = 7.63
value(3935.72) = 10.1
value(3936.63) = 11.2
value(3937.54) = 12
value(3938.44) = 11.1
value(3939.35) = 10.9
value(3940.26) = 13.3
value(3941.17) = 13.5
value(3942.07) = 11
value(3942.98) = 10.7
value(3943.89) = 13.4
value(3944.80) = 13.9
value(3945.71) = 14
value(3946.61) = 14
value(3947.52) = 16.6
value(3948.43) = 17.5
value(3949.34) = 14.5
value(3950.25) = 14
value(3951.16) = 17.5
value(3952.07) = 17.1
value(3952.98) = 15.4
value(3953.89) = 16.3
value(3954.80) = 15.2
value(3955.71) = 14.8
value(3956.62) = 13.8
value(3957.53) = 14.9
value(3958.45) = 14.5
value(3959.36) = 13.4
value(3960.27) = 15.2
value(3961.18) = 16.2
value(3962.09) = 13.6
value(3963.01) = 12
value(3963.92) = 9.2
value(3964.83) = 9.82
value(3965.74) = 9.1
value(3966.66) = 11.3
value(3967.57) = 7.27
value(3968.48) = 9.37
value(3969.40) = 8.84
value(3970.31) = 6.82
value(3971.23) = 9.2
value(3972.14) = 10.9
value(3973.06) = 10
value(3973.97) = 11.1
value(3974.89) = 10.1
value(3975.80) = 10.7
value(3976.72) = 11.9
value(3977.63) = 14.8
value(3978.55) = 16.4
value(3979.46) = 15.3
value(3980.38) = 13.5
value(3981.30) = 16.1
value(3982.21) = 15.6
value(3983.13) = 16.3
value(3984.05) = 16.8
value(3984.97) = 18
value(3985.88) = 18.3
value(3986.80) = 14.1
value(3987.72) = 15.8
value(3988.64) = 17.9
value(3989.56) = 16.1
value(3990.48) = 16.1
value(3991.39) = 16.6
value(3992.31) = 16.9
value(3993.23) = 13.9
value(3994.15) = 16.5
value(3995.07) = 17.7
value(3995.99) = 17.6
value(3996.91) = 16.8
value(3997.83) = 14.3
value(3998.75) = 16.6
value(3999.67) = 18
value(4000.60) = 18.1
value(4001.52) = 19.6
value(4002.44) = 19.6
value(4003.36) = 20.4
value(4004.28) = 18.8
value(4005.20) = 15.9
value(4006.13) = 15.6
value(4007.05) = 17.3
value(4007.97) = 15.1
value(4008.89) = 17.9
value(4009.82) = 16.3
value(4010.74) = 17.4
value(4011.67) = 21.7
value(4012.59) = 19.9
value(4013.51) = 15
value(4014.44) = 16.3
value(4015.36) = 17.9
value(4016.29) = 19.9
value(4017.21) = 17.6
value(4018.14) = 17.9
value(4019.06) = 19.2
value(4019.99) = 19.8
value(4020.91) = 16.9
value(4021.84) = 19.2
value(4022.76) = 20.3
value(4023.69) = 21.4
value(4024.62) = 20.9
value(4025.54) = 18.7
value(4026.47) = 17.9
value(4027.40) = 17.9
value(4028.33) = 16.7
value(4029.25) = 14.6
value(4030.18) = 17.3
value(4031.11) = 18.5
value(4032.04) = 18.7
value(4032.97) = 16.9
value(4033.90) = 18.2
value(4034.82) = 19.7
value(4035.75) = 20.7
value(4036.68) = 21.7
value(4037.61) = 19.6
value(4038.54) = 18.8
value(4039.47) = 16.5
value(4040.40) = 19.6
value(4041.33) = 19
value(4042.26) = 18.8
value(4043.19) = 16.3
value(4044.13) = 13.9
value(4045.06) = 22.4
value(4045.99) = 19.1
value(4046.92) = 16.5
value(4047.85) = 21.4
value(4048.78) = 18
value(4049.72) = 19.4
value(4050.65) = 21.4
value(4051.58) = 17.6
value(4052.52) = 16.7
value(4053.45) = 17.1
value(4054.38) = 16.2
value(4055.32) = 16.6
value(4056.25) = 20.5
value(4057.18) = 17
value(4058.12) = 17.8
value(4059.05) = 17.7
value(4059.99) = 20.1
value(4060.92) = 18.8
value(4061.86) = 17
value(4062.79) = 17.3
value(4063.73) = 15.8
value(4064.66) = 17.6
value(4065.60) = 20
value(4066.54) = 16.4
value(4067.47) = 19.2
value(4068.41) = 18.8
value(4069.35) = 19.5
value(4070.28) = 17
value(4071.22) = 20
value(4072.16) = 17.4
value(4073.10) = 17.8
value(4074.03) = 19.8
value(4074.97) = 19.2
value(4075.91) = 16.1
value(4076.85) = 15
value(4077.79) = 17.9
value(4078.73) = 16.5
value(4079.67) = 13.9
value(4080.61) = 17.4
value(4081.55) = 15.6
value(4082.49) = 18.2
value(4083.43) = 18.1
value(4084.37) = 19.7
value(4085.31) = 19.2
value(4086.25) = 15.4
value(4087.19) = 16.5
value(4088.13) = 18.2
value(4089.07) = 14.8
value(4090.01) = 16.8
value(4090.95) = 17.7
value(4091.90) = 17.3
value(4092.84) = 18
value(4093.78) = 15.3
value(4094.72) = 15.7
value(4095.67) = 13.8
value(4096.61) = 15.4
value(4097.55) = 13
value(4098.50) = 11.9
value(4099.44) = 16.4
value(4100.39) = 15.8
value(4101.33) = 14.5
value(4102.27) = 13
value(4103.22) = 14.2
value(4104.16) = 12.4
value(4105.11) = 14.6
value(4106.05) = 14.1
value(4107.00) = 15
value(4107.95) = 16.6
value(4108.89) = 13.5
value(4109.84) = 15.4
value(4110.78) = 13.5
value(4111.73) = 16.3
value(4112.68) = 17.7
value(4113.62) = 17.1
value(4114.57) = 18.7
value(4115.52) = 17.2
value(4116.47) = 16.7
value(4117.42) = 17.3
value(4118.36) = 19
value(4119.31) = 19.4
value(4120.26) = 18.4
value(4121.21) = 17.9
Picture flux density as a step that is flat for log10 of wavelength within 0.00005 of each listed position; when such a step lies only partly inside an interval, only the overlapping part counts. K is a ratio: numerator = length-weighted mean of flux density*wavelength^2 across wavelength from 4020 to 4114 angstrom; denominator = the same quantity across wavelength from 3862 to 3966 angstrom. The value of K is 1.38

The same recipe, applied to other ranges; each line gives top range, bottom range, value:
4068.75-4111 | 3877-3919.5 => 1.28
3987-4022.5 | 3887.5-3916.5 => 1.25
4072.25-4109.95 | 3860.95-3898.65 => 1.44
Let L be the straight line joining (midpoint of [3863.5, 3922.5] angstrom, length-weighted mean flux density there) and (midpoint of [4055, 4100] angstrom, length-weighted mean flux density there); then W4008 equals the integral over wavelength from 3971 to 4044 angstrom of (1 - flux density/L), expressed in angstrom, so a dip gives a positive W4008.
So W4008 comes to -4.72 angstrom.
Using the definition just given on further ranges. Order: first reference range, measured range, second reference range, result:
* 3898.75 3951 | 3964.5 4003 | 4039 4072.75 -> 4.3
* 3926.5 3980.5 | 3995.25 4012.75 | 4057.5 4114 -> -4.7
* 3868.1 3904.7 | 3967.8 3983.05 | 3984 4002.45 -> 4.0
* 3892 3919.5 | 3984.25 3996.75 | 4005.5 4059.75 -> 0.6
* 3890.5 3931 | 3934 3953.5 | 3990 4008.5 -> 3.2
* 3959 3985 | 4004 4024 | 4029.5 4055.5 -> -2.6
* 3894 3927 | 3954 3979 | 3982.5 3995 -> 6.6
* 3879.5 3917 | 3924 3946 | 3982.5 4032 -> 5.0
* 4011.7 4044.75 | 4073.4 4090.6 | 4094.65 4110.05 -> -1.8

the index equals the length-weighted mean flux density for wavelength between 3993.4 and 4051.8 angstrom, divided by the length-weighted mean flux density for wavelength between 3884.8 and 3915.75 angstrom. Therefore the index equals 1.3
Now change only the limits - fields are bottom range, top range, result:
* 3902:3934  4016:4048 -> 1.24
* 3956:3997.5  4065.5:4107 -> 1.20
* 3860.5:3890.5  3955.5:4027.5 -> 1.25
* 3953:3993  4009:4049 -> 1.37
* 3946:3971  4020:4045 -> 1.40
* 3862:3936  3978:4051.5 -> 1.32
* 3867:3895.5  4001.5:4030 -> 1.53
